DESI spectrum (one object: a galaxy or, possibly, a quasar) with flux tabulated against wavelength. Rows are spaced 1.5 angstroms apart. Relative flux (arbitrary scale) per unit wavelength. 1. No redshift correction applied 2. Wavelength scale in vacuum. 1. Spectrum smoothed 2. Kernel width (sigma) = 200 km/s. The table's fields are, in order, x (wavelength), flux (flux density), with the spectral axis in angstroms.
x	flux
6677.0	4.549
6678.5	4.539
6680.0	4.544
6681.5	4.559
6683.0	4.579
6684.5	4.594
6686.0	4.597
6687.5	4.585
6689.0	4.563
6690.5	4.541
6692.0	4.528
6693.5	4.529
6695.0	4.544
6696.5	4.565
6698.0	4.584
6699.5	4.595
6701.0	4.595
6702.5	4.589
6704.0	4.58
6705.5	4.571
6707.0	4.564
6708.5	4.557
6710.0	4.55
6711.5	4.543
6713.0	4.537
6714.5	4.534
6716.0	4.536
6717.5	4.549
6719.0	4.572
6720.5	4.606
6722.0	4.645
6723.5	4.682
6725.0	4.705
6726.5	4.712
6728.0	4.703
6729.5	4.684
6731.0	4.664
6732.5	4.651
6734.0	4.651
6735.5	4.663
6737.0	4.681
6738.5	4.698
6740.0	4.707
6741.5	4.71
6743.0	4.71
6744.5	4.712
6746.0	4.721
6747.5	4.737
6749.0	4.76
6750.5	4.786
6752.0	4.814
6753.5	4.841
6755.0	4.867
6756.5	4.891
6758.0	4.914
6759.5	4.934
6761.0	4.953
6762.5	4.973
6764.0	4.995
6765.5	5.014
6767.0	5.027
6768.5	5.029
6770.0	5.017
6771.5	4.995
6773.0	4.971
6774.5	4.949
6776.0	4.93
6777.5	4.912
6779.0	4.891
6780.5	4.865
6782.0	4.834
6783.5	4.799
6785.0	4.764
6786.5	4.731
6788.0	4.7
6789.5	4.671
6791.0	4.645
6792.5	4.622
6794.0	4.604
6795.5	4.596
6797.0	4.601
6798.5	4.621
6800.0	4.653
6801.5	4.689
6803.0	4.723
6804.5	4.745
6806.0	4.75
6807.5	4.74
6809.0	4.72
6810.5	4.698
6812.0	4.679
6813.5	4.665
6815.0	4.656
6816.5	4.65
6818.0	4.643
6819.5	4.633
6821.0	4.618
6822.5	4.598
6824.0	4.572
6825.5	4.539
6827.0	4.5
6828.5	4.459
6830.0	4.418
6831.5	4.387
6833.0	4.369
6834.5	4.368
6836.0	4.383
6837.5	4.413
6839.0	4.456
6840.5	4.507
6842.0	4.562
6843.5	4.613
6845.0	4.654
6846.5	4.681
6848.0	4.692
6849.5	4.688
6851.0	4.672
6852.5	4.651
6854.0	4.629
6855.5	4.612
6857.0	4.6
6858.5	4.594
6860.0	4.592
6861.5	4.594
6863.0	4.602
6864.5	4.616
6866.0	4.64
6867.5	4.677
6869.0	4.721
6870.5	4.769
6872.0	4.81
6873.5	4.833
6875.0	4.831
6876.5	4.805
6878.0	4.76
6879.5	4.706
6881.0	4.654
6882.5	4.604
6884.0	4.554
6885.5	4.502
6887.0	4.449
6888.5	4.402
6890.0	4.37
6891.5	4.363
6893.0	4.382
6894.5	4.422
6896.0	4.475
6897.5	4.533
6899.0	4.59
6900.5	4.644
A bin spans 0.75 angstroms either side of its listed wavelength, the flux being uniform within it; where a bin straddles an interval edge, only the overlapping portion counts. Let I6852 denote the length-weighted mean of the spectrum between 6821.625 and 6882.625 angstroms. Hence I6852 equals 4.61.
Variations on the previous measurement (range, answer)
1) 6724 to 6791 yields 4.81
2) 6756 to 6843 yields 4.71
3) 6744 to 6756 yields 4.78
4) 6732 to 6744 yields 4.69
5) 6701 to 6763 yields 4.69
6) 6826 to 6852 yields 4.52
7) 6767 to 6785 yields 4.92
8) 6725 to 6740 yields 4.68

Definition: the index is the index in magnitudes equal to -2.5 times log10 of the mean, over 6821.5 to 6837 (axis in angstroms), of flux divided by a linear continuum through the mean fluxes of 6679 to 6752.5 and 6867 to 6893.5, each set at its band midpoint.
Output 0.04 mag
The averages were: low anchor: 4.62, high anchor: 4.62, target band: 4.46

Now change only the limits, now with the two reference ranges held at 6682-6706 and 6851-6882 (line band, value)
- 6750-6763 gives -0.06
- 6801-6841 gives 0.02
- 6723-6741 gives -0.02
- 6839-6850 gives 0.01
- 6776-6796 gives -0.03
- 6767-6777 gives -0.08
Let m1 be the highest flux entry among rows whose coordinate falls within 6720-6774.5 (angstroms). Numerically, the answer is 5.029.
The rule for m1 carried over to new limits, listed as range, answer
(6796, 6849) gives 4.75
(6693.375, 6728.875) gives 4.712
